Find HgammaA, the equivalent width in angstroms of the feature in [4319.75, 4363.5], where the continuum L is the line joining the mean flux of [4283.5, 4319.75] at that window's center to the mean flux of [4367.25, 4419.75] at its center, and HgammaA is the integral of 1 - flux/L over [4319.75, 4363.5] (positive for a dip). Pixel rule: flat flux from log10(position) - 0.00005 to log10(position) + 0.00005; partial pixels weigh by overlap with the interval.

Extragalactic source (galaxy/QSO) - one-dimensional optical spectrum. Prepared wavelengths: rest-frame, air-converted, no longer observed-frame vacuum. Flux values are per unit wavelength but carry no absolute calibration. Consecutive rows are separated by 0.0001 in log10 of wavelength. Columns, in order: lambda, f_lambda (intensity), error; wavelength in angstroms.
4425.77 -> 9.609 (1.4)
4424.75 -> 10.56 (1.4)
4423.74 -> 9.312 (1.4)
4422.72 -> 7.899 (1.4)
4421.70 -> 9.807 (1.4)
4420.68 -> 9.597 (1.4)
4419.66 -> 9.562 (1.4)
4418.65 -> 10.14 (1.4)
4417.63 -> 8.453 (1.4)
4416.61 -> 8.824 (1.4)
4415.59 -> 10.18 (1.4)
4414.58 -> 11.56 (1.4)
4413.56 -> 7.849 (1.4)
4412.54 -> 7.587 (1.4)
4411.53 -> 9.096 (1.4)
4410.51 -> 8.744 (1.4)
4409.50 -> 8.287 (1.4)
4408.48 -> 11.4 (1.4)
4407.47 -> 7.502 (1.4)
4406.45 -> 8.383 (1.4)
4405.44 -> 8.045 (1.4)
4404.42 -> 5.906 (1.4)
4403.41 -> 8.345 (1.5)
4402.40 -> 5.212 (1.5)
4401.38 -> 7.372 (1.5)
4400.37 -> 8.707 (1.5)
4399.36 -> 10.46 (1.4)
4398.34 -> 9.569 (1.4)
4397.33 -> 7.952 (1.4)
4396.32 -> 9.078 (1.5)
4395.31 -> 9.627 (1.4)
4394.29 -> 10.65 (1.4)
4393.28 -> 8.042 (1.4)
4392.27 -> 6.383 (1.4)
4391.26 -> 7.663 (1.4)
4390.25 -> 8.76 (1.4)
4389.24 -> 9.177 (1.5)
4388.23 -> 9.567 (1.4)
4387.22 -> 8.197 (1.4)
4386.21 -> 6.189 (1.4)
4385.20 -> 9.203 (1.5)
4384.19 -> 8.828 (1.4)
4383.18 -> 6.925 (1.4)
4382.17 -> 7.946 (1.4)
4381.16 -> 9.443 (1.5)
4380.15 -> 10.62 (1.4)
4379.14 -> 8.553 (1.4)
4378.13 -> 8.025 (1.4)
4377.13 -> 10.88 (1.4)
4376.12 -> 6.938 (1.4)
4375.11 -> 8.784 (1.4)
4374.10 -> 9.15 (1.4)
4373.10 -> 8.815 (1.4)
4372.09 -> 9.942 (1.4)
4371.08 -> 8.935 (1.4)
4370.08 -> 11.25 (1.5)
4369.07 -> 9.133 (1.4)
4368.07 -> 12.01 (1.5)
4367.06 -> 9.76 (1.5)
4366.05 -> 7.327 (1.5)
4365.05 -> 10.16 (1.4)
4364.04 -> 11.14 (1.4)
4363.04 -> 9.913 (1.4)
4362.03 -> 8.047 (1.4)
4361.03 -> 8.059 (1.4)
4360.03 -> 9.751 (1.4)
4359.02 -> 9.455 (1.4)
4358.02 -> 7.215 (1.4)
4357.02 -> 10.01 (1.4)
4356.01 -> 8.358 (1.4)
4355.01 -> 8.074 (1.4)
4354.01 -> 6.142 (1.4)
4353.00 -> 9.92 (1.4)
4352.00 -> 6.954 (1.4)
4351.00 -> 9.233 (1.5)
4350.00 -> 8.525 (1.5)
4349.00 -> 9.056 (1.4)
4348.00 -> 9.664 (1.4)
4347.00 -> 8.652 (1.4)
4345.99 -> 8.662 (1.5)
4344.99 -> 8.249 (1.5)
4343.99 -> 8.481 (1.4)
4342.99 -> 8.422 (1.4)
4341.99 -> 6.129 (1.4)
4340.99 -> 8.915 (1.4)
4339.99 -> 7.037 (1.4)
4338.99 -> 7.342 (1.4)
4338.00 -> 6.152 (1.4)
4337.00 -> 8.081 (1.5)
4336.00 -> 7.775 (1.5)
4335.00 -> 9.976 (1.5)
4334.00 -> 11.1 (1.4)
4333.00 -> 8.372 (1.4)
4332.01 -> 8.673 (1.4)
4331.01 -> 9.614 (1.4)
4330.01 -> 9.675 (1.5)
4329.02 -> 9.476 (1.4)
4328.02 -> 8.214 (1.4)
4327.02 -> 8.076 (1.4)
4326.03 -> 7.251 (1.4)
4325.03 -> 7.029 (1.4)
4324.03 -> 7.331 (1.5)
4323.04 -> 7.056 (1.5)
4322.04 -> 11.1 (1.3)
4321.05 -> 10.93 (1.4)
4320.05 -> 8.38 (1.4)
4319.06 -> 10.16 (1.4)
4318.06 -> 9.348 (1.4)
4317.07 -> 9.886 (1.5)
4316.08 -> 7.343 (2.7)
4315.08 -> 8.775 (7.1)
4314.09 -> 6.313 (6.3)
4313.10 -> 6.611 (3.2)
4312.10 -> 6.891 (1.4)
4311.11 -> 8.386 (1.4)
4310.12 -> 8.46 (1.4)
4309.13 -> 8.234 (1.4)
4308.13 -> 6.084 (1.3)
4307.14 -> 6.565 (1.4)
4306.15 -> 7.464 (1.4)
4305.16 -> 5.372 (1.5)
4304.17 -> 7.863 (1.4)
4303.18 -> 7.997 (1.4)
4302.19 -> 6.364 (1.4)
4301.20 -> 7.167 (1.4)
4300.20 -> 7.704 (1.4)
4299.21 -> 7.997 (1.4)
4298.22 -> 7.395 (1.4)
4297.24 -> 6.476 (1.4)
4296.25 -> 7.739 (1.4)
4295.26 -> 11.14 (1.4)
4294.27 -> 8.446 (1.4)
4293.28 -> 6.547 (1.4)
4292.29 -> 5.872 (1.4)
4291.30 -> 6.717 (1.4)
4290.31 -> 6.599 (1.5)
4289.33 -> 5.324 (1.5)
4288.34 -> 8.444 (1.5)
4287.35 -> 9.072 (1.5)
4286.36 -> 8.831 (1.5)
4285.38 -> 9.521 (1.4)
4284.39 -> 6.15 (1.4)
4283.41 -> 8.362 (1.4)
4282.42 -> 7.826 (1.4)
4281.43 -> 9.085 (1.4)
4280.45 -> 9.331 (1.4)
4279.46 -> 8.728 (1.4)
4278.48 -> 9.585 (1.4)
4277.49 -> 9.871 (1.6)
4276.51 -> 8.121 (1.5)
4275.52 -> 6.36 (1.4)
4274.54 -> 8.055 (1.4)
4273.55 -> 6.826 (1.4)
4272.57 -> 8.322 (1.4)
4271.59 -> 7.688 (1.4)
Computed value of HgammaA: -1.9 angstroms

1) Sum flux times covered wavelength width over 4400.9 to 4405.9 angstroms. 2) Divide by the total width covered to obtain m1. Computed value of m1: 6.96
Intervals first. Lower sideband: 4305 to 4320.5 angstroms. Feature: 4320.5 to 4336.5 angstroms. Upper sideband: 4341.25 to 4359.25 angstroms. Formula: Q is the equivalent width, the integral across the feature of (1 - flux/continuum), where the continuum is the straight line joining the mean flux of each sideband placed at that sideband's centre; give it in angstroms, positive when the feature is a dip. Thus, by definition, -1.6 angstroms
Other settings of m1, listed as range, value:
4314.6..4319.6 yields 9.1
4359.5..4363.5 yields 8.93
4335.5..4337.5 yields 7.92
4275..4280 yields 8.54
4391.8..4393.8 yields 7.27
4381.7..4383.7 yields 7.43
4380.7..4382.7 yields 8.65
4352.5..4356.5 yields 8.12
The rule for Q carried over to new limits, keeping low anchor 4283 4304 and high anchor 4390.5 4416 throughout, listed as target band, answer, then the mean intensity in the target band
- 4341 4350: -0.4 angstroms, 8.44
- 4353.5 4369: -1.6 angstroms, 9.03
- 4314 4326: -1.3 angstroms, 8.66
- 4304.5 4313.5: 0.7 angstroms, 7.14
